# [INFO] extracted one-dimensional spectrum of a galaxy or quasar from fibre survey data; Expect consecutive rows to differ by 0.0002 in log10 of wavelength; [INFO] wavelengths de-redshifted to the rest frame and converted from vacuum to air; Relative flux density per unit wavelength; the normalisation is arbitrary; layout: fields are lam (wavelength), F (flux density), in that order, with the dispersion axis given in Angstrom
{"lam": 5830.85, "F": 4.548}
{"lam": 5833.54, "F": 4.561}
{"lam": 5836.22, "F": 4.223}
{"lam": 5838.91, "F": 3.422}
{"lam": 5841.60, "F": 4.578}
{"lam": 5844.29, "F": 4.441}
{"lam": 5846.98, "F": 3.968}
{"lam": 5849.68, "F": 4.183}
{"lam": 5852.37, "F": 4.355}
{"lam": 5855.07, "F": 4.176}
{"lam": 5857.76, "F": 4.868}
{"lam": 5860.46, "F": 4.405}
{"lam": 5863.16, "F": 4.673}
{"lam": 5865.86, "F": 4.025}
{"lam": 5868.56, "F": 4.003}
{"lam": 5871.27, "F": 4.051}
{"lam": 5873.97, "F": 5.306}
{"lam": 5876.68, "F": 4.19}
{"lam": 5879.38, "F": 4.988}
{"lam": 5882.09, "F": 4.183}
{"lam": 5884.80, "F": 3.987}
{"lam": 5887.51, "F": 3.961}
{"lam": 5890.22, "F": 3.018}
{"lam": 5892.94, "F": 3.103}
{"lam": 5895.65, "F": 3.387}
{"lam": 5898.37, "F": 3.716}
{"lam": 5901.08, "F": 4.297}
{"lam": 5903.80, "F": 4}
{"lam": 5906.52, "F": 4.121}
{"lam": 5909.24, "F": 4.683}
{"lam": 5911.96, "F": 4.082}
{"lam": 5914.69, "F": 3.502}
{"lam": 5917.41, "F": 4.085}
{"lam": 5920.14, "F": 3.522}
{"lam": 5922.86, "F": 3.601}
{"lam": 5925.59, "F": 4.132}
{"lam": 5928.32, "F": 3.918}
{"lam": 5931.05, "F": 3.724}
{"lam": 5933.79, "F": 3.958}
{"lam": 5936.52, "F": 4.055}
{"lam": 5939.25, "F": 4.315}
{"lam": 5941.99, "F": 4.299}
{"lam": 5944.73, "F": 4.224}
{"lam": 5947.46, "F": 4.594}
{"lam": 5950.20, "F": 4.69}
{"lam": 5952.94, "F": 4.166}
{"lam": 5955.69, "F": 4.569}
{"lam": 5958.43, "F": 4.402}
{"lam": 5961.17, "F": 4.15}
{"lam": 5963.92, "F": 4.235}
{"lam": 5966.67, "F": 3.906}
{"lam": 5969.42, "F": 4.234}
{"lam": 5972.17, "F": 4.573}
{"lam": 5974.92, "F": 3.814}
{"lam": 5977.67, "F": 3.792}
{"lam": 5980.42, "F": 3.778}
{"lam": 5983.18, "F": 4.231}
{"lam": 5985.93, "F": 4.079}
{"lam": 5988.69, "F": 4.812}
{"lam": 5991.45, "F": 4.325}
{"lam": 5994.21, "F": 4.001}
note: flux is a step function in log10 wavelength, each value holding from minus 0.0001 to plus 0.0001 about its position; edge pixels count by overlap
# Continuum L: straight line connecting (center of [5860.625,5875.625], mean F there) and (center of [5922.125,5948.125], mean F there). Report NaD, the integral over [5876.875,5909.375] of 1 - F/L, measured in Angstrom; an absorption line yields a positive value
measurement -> 2.65 Angstrom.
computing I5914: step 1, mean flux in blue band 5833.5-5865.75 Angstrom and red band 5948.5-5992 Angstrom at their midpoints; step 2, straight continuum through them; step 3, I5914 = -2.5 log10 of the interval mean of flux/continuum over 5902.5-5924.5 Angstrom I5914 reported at 0.08 mag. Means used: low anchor 4.3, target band 3.95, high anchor 4.24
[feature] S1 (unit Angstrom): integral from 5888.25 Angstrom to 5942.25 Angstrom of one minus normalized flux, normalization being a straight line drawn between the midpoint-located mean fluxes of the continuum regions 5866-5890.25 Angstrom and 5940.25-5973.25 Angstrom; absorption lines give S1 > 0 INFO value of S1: 5.3 Angstrom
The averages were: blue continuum 4.24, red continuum 4.33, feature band 3.87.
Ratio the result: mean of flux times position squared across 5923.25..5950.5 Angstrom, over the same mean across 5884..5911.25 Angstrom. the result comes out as 1.1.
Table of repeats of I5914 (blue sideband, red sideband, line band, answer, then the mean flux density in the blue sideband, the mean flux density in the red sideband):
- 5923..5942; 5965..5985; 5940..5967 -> -0.08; 4.01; 4.05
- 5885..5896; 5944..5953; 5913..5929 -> 0.05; 3.43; 4.47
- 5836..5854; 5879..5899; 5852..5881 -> -0.13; 4.16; 3.74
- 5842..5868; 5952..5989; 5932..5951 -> -0.02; 4.34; 4.18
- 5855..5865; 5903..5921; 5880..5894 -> 0.15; 4.55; 4.01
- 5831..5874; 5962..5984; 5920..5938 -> 0.08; 4.3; 4.07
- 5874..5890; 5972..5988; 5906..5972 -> 0.00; 4.26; 4.04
